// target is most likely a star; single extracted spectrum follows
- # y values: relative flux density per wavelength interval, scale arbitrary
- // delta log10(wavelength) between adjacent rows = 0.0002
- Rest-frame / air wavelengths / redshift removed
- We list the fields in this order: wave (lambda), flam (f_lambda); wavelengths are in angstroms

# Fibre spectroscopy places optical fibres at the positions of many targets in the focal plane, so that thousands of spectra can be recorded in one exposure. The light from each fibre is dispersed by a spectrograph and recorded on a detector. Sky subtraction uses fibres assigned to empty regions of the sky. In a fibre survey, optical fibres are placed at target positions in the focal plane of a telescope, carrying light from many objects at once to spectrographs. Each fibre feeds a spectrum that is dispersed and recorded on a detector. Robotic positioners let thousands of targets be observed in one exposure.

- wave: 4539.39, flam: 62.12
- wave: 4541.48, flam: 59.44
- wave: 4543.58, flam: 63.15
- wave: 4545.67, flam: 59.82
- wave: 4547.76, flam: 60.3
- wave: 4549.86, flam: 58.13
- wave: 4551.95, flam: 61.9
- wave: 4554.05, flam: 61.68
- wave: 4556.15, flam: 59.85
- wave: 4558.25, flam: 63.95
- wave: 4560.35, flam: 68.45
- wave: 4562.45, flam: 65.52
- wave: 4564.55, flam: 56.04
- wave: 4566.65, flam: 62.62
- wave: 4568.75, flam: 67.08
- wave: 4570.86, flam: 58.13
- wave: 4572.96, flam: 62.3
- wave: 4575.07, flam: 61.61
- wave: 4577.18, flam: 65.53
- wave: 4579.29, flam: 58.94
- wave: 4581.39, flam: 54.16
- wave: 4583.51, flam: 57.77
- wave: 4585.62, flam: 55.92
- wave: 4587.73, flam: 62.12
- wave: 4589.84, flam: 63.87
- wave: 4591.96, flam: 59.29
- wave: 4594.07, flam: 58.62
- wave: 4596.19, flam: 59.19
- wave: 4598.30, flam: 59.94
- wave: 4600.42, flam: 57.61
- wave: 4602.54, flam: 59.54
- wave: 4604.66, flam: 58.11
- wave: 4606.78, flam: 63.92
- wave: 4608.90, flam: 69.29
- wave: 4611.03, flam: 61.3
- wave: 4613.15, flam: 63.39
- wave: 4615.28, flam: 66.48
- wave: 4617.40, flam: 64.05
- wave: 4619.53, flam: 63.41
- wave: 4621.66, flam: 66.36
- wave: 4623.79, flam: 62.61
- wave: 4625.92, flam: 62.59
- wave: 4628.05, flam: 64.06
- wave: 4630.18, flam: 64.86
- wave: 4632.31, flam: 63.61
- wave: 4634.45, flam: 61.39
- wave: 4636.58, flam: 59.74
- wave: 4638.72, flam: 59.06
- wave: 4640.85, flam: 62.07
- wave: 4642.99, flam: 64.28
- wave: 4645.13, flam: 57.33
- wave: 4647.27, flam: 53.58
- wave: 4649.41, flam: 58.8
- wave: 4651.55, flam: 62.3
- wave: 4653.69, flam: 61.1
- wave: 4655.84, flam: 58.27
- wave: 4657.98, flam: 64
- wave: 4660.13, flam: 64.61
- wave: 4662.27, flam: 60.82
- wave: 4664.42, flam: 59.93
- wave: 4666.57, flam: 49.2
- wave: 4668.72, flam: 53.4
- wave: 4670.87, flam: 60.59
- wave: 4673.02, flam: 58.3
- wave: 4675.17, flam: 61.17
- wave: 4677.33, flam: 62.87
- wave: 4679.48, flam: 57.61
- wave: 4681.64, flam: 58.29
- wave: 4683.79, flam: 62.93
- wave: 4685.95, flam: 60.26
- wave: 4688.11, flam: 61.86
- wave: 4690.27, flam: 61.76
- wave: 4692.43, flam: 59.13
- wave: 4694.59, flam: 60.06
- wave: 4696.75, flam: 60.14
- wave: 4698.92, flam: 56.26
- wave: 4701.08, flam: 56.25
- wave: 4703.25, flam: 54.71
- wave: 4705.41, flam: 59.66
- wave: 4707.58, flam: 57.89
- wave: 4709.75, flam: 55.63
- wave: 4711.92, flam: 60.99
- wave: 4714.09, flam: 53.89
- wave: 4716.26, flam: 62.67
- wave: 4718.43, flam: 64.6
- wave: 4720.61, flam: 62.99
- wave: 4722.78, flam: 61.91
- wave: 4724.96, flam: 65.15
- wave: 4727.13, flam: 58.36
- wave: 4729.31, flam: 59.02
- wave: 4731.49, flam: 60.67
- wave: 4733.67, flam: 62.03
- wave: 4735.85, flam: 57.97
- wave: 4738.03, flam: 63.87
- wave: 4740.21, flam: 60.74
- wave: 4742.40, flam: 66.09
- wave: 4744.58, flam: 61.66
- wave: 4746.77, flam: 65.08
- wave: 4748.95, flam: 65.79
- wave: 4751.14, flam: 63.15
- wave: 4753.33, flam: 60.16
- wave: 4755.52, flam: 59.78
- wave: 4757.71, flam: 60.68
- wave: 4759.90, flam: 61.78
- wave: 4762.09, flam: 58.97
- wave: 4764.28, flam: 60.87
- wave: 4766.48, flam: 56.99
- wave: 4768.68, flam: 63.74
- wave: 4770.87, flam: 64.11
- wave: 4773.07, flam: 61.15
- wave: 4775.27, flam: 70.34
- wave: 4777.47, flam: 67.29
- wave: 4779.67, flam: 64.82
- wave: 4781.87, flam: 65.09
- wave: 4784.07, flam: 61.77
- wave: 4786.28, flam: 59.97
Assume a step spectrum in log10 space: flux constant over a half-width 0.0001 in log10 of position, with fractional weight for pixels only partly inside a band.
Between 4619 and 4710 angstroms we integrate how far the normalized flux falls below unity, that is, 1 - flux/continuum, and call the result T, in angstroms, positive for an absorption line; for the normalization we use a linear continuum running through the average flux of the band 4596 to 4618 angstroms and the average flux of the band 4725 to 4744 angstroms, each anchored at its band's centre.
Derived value 2.54 angstroms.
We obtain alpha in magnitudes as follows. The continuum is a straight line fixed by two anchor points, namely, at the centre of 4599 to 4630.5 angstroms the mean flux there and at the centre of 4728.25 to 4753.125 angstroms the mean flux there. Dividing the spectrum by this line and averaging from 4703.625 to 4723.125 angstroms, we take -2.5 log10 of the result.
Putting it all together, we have 0.05 mag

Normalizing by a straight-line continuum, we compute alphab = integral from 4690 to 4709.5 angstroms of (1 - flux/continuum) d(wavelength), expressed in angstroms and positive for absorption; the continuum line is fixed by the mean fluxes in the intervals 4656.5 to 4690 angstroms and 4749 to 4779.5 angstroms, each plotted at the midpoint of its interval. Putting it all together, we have 0.8 angstroms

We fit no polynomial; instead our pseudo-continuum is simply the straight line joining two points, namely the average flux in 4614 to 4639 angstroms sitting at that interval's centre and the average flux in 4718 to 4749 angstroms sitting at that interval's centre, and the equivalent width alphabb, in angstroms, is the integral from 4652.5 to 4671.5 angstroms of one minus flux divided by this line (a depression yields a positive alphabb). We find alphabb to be 1.2 angstroms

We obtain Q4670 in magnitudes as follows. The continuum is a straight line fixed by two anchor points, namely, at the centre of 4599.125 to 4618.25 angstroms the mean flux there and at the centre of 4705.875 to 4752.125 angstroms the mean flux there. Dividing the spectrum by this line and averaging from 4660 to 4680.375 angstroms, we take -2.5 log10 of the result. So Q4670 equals 0.06 mag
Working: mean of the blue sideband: 62.6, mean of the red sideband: 61.4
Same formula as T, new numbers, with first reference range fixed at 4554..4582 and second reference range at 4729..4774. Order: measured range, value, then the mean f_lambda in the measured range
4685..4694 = 0.2 angstroms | 60.7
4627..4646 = 0.0 angstroms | 61.9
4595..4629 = -0.4 angstroms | 62.6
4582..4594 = 0.5 angstroms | 59.5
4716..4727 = -0.2 angstroms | 63.1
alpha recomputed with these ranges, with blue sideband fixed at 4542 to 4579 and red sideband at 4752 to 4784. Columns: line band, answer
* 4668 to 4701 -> 0.05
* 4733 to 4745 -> 0.01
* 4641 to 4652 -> 0.05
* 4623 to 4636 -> -0.02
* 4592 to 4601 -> 0.06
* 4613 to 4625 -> -0.04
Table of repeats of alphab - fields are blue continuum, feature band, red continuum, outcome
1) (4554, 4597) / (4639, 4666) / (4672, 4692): 0.1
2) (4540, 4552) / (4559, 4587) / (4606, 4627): 0.3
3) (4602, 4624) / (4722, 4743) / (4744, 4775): 0.3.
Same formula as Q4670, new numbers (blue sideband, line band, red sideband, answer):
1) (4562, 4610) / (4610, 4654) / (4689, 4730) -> -0.031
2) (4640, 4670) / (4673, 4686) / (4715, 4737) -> -0.006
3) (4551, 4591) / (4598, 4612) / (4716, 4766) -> 0.001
